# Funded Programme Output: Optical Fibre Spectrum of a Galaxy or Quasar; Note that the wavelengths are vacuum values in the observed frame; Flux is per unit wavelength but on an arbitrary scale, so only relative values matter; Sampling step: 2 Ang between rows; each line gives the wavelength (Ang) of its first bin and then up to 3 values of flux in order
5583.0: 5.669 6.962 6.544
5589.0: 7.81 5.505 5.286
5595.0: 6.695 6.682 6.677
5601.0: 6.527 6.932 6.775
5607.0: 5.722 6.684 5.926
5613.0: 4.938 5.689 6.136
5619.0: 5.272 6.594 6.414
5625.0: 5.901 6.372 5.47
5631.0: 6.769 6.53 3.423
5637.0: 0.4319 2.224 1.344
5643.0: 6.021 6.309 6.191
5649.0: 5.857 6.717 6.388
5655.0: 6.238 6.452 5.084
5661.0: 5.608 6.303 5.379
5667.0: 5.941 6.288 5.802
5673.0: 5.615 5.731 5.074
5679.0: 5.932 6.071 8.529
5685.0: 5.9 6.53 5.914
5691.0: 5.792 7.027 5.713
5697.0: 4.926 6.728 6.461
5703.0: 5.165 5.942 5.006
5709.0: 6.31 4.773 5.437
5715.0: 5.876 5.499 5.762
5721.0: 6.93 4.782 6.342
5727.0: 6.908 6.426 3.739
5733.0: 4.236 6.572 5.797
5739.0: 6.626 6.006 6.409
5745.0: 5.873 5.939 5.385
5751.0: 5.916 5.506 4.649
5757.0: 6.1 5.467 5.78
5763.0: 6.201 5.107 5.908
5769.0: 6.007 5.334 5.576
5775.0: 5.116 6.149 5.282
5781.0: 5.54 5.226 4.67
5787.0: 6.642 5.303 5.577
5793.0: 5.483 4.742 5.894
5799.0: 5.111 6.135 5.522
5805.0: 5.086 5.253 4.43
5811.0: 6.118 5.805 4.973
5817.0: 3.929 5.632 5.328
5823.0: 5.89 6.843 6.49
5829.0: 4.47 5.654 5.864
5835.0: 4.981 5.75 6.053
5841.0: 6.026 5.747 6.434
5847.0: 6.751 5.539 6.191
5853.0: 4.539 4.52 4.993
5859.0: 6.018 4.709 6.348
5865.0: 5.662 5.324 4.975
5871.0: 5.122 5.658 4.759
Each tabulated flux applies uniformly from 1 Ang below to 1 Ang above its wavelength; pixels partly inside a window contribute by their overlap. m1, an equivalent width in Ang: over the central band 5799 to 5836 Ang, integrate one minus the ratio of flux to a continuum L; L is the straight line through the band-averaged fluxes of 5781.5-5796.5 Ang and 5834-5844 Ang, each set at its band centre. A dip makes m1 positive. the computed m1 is 0.8 Ang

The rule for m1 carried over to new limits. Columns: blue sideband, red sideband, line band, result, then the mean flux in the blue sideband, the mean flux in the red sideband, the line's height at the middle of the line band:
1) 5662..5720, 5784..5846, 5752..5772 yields 0.3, 5.91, 5.54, 5.7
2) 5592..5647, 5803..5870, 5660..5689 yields -2.6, 5.56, 5.52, 5.55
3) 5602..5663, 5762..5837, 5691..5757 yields -3.0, 5.56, 5.5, 5.53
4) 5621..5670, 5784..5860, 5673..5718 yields -3.8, 5.43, 5.54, 5.46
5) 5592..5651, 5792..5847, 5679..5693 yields -2.2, 5.6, 5.56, 5.59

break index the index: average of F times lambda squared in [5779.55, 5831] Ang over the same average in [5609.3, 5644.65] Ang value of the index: 1.14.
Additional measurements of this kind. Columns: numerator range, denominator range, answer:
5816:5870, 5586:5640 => 1.05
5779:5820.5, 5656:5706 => 0.93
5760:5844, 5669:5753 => 0.97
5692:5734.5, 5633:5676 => 1.11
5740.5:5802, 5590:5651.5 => 1.06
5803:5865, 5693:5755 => 1.00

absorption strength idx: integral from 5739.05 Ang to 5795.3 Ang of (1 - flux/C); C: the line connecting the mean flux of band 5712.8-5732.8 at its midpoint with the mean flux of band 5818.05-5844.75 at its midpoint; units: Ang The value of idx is 1.1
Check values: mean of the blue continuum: 5.72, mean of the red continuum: 5.77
